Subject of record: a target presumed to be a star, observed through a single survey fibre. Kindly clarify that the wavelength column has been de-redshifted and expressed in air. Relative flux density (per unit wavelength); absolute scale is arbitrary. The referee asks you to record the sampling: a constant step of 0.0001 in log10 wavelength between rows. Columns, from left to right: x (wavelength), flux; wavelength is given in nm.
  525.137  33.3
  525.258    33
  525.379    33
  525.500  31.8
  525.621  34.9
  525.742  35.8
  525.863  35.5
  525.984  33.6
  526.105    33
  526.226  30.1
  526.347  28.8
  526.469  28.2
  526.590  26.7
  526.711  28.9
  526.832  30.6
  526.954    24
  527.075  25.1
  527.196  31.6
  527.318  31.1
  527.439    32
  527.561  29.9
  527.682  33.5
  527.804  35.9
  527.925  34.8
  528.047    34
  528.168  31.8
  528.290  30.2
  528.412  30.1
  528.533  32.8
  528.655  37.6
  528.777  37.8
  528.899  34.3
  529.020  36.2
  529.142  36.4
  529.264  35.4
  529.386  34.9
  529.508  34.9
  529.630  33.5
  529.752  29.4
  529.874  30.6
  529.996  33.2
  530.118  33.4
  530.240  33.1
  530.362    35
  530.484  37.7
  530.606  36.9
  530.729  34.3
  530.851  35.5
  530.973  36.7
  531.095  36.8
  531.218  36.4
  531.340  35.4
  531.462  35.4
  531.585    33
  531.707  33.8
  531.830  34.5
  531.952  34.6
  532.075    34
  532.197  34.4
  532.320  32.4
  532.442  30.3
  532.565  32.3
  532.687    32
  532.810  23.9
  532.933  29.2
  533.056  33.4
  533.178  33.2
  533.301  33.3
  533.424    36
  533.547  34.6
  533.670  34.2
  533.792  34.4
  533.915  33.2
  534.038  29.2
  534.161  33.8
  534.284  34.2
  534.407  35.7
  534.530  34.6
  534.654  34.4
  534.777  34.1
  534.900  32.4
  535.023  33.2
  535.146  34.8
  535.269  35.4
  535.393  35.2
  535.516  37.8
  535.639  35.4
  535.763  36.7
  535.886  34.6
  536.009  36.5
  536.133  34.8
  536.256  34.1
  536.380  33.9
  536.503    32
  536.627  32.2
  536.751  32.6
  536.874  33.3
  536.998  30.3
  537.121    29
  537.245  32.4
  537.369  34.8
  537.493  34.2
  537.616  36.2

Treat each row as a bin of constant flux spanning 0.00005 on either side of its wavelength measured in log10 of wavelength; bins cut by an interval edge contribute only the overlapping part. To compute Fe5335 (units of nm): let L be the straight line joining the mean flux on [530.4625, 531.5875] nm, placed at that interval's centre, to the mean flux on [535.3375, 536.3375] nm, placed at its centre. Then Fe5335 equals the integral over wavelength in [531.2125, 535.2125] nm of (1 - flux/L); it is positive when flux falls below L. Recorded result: 0.27 nm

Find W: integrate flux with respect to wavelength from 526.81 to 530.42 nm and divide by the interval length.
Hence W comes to 32.8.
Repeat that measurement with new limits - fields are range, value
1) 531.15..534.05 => 33.1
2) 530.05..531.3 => 35.6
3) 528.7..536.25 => 34.2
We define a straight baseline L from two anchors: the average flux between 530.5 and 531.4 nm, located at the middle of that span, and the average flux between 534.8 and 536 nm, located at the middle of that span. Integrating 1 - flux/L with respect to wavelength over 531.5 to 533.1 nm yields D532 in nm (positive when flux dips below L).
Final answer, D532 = 0.16 nm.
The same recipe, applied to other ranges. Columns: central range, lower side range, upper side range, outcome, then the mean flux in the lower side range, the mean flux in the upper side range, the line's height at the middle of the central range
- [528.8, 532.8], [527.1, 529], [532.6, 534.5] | -0.154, 33.1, 32.7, 32.9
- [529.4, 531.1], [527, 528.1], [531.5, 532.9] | -0.116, 31.9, 32.3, 32.1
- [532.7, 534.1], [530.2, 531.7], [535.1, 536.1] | 0.134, 35.5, 35.8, 35.6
